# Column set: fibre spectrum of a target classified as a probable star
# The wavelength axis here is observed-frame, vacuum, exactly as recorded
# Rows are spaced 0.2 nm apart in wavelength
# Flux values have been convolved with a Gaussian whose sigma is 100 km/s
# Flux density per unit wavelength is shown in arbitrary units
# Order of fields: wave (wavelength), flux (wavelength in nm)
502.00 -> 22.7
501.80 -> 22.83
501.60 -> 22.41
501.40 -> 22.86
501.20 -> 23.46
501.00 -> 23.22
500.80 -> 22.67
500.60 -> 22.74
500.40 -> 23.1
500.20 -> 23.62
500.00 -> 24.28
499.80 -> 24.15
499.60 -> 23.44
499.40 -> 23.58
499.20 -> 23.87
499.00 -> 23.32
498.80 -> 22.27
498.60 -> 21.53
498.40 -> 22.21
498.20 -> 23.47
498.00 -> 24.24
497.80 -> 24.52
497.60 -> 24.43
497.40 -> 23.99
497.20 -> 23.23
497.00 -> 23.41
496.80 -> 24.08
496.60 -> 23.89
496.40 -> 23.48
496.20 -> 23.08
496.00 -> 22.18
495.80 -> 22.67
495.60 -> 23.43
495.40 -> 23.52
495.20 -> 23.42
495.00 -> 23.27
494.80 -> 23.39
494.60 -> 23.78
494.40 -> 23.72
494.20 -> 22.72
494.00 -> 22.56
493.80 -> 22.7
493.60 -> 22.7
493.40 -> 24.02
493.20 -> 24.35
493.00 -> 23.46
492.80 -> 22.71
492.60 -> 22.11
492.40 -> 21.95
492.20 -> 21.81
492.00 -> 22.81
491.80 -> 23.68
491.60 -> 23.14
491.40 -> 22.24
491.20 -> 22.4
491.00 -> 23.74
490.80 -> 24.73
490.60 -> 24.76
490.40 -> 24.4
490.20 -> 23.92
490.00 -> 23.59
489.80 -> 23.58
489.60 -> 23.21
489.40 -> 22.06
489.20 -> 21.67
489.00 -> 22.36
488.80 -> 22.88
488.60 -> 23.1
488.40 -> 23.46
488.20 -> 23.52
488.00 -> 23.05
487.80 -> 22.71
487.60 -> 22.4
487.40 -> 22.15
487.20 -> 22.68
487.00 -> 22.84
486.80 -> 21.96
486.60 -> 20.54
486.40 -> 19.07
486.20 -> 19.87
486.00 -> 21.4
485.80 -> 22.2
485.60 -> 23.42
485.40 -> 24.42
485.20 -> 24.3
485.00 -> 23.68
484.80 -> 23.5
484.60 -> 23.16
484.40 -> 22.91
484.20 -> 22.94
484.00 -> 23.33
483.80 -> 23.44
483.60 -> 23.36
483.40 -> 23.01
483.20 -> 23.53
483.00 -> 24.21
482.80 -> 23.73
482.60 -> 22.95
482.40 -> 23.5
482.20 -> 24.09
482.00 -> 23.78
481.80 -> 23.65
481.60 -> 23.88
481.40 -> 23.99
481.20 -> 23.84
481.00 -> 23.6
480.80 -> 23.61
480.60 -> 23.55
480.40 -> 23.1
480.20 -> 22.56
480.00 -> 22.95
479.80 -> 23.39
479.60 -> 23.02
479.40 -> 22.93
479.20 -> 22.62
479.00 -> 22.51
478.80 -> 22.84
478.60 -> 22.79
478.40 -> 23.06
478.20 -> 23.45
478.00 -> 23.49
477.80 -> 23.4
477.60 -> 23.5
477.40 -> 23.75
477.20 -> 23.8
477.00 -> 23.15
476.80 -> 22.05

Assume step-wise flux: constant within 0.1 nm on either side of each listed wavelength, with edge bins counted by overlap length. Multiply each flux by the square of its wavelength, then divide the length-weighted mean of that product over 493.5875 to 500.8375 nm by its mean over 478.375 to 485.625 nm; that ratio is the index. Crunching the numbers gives 1.1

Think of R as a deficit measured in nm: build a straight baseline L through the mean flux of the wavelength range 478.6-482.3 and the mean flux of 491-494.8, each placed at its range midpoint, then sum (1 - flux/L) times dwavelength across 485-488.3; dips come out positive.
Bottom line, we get 0.12 nm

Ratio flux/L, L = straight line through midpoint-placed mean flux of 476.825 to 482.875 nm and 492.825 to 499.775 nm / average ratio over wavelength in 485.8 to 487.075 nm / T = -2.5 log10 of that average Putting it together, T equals 0.114 mag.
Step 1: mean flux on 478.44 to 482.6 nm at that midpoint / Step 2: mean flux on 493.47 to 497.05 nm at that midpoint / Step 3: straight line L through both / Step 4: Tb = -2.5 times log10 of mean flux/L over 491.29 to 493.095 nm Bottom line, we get 0.03 mag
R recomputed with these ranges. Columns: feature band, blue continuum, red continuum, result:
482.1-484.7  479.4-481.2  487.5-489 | -0.03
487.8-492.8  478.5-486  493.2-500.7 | 0.06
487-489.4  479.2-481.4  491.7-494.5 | 0.04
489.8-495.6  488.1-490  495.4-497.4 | -0.04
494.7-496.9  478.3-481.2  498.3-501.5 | -0.02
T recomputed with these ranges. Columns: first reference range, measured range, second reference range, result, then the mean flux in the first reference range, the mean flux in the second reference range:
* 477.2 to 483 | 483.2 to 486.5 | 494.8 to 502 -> 0.03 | 23.4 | 23.3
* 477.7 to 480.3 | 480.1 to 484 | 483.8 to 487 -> -0.04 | 23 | 22.5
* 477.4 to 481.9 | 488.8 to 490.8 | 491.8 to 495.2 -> -0.01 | 23.3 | 23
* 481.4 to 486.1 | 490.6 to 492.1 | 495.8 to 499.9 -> 0.00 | 23.4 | 23.4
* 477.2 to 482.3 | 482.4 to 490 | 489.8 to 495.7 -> 0.02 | 23.3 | 23.3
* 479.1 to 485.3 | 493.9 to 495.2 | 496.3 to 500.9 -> 0.01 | 23.4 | 23.5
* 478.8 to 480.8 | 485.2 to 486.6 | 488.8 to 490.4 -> 0.06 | 23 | 23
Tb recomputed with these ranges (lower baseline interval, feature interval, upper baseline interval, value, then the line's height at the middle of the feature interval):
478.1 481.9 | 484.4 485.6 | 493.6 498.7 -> -0.02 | 23.3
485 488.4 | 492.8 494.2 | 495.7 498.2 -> 0.00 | 23.2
